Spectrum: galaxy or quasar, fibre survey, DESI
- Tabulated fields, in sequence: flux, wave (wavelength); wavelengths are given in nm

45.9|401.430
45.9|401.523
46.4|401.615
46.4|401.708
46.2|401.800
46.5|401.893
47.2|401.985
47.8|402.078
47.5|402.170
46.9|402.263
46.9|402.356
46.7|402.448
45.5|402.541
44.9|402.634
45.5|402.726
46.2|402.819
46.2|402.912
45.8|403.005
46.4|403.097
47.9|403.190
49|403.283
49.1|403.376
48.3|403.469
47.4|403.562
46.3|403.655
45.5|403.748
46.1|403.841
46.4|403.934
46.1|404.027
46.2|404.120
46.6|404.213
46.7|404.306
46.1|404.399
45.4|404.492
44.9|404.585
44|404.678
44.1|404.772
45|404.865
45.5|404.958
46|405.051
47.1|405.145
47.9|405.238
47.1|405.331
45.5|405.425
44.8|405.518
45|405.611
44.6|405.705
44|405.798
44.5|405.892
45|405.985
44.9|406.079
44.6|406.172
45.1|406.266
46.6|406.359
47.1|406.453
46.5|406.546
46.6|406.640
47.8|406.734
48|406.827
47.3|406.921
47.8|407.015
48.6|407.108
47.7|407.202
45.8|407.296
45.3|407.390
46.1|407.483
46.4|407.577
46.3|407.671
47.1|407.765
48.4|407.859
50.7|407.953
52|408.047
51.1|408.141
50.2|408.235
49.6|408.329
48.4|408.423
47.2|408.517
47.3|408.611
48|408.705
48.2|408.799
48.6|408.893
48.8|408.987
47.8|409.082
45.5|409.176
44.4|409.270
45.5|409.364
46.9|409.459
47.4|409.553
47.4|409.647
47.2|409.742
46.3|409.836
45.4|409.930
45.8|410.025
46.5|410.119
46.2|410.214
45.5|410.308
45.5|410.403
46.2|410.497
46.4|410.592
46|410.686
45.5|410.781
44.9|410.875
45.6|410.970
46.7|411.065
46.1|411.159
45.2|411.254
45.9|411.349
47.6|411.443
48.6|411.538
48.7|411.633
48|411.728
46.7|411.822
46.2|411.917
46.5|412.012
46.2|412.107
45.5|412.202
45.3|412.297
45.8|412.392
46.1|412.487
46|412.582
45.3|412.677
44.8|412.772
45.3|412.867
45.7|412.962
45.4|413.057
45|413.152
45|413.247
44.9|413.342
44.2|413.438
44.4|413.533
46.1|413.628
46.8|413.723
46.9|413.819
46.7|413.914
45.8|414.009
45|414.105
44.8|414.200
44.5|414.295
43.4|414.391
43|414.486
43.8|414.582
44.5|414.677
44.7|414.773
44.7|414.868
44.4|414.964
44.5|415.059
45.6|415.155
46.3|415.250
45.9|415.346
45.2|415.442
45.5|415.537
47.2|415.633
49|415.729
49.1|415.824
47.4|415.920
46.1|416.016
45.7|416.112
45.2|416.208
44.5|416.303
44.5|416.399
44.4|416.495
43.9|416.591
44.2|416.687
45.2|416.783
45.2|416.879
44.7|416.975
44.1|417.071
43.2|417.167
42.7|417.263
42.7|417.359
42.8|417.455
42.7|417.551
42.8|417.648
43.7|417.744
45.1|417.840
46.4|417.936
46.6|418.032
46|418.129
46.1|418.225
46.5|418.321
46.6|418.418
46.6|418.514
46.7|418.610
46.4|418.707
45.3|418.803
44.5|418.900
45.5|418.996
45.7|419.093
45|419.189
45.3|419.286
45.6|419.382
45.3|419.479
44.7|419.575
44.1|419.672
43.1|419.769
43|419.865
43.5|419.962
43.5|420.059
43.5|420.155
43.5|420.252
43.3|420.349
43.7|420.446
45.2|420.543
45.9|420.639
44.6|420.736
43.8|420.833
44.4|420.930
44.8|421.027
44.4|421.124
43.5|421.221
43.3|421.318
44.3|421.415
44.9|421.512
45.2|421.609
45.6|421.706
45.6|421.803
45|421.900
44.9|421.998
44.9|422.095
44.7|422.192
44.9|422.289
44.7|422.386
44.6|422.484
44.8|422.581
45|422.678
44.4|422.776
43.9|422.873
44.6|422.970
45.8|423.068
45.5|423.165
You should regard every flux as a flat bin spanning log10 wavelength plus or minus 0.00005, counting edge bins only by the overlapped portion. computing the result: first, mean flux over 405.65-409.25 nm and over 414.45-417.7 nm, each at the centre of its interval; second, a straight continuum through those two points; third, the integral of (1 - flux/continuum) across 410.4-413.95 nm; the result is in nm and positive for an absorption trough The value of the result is 0.00 nm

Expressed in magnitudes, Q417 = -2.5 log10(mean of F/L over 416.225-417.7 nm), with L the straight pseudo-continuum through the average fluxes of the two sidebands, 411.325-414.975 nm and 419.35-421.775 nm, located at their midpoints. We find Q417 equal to 0.03 mag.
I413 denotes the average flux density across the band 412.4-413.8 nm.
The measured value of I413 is 45.4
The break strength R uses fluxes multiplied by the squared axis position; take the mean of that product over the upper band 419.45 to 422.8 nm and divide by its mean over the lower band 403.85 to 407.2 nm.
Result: 1.04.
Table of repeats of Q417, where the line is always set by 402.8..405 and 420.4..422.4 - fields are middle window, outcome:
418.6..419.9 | 0.00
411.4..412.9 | -0.02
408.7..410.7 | -0.02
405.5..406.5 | 0.02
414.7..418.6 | 0.00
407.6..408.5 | -0.07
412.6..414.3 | 0.00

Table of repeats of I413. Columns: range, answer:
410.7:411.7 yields 46.5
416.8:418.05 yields 44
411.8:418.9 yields 45.3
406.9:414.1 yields 46.7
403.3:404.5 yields 46.7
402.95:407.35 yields 46.3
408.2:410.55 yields 47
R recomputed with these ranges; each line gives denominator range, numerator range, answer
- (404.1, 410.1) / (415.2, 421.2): 1.02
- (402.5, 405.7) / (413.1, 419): 1.04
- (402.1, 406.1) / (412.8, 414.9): 1.02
